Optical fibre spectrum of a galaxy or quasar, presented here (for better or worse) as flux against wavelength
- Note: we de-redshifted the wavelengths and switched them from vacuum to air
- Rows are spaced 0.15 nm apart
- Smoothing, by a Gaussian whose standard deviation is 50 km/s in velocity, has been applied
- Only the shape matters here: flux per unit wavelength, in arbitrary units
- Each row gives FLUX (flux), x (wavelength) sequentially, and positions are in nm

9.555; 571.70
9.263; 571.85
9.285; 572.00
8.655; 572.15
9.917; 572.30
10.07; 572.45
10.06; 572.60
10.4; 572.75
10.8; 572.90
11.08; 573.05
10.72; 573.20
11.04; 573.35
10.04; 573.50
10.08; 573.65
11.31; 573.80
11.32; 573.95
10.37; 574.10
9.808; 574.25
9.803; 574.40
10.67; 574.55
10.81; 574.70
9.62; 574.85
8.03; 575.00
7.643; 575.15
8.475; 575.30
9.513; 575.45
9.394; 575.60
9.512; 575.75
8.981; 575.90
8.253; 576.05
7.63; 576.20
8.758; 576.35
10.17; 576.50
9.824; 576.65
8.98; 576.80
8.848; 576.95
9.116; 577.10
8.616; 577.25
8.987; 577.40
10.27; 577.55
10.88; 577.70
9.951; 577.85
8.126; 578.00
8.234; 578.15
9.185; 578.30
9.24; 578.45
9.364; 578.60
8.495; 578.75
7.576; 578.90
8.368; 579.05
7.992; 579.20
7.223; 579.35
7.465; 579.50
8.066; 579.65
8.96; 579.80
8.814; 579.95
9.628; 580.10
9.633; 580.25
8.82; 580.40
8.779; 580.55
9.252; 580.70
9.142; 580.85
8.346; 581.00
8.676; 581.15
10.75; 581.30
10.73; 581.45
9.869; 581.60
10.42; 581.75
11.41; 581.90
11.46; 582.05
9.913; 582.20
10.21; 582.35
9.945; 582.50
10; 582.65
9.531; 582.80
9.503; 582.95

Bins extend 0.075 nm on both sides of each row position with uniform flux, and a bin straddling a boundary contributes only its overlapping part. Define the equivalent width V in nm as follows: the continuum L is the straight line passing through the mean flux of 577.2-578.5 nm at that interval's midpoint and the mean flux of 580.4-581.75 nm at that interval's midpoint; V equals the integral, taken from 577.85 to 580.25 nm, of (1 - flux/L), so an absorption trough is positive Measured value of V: 0.21 nm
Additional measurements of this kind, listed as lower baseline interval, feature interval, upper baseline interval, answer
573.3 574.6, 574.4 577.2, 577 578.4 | 0.21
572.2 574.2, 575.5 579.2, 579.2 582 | 0.29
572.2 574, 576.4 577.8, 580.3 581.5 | 0.05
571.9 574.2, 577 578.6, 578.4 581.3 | -0.02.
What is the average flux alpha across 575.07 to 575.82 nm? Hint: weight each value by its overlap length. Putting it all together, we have 8.9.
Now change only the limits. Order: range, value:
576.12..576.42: 8.19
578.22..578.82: 9.07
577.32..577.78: 10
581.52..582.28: 10.6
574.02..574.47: 10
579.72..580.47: 9.17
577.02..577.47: 8.9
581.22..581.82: 10.4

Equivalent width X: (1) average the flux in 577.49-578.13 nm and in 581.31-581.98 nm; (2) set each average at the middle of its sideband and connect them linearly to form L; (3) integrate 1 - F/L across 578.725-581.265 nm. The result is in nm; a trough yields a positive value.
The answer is 0.407 nm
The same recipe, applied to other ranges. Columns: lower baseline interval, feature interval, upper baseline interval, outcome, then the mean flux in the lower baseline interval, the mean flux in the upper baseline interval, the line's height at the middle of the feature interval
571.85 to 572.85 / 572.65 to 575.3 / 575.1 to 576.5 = -0.25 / 9.72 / 8.78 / 9.28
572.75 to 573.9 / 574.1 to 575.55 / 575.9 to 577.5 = 0.07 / 10.7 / 8.94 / 9.93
